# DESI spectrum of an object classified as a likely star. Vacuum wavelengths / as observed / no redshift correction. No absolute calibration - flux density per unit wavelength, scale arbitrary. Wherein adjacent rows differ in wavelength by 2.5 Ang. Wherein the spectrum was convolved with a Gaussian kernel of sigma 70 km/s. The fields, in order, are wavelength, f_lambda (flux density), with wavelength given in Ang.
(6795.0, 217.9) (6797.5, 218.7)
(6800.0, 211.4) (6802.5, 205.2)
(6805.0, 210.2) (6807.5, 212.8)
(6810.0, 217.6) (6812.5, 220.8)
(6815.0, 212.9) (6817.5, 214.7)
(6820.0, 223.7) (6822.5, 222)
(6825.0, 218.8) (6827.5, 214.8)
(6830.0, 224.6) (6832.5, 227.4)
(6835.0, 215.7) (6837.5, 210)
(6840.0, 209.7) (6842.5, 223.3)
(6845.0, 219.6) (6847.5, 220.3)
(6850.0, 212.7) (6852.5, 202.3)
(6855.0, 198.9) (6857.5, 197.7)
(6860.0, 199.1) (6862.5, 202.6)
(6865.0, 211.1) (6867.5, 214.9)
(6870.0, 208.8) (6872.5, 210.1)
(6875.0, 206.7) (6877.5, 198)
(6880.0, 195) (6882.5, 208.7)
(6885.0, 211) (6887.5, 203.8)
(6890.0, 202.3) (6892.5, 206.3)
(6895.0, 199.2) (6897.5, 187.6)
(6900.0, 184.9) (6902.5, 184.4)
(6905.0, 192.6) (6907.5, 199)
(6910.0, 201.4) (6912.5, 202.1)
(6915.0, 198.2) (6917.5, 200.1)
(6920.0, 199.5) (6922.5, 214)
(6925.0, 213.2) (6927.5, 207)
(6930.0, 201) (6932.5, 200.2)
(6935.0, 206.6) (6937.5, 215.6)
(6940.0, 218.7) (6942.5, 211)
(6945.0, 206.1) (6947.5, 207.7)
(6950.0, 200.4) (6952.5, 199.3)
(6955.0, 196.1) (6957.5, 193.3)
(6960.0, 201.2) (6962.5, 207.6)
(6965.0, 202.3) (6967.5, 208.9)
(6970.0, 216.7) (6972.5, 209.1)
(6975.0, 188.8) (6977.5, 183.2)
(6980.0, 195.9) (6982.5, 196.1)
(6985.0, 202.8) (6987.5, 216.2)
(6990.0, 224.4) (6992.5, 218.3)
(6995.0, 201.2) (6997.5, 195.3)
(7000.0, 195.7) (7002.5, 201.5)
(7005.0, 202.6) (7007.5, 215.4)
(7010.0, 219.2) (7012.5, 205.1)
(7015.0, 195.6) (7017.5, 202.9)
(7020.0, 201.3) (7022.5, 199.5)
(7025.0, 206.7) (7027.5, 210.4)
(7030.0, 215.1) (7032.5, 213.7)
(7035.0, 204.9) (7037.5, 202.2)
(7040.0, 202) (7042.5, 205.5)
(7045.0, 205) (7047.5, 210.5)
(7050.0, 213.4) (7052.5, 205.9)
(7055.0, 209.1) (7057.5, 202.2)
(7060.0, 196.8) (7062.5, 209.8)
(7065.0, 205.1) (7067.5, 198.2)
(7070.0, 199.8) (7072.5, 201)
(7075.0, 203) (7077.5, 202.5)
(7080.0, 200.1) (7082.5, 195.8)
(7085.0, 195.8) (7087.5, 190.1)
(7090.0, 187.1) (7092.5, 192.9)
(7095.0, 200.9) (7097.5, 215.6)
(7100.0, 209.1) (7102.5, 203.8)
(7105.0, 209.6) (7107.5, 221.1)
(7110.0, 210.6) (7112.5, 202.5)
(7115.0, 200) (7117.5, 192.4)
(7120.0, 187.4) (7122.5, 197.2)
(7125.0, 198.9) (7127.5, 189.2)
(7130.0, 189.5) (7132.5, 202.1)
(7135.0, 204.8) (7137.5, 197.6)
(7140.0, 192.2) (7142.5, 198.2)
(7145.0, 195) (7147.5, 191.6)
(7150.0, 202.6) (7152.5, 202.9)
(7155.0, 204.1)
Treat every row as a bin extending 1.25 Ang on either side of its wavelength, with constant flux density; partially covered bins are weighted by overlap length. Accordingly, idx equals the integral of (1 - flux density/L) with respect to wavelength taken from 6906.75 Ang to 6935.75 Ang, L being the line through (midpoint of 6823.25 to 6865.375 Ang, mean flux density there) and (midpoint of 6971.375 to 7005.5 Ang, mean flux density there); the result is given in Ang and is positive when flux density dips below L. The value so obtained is 0.5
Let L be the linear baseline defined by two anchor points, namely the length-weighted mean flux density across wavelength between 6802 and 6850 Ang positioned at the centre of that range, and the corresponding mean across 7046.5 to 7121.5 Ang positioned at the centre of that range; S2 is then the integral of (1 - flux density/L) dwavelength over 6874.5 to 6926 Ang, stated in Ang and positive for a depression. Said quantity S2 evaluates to 3.1 Ang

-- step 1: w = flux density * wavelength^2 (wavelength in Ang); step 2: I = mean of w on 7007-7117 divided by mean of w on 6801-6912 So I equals 1.0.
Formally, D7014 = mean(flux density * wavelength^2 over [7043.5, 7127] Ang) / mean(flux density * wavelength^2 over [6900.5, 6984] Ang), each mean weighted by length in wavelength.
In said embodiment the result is 1.0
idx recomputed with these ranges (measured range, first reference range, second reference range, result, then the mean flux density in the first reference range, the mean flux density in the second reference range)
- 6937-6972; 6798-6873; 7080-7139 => 0.24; 213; 200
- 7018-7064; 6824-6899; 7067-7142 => -0.97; 209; 200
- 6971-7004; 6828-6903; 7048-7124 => 0.30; 207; 202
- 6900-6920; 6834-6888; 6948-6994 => 0.95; 208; 203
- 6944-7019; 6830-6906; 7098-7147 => -0.11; 206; 200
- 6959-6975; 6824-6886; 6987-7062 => 0.12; 210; 207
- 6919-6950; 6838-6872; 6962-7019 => -0.25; 209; 205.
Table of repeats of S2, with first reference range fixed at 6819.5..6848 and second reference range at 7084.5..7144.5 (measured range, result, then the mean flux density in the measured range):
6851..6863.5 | 0.98 Ang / 200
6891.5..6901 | 0.90 Ang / 194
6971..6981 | 0.69 Ang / 195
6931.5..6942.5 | 0.06 Ang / 211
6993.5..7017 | 0.39 Ang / 204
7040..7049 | -0.09 Ang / 206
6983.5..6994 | -0.32 Ang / 215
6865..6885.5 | 0.89 Ang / 207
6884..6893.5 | 0.42 Ang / 206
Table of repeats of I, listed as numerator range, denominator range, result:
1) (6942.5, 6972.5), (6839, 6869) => 1.00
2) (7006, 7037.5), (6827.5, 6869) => 1.03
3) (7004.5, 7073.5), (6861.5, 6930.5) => 1.06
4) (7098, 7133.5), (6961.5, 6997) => 1.02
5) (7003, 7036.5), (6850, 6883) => 1.06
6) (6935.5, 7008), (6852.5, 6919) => 1.04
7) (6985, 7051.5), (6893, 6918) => 1.10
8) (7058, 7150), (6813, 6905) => 1.03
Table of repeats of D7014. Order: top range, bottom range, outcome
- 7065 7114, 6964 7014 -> 1.02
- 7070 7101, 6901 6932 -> 1.04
